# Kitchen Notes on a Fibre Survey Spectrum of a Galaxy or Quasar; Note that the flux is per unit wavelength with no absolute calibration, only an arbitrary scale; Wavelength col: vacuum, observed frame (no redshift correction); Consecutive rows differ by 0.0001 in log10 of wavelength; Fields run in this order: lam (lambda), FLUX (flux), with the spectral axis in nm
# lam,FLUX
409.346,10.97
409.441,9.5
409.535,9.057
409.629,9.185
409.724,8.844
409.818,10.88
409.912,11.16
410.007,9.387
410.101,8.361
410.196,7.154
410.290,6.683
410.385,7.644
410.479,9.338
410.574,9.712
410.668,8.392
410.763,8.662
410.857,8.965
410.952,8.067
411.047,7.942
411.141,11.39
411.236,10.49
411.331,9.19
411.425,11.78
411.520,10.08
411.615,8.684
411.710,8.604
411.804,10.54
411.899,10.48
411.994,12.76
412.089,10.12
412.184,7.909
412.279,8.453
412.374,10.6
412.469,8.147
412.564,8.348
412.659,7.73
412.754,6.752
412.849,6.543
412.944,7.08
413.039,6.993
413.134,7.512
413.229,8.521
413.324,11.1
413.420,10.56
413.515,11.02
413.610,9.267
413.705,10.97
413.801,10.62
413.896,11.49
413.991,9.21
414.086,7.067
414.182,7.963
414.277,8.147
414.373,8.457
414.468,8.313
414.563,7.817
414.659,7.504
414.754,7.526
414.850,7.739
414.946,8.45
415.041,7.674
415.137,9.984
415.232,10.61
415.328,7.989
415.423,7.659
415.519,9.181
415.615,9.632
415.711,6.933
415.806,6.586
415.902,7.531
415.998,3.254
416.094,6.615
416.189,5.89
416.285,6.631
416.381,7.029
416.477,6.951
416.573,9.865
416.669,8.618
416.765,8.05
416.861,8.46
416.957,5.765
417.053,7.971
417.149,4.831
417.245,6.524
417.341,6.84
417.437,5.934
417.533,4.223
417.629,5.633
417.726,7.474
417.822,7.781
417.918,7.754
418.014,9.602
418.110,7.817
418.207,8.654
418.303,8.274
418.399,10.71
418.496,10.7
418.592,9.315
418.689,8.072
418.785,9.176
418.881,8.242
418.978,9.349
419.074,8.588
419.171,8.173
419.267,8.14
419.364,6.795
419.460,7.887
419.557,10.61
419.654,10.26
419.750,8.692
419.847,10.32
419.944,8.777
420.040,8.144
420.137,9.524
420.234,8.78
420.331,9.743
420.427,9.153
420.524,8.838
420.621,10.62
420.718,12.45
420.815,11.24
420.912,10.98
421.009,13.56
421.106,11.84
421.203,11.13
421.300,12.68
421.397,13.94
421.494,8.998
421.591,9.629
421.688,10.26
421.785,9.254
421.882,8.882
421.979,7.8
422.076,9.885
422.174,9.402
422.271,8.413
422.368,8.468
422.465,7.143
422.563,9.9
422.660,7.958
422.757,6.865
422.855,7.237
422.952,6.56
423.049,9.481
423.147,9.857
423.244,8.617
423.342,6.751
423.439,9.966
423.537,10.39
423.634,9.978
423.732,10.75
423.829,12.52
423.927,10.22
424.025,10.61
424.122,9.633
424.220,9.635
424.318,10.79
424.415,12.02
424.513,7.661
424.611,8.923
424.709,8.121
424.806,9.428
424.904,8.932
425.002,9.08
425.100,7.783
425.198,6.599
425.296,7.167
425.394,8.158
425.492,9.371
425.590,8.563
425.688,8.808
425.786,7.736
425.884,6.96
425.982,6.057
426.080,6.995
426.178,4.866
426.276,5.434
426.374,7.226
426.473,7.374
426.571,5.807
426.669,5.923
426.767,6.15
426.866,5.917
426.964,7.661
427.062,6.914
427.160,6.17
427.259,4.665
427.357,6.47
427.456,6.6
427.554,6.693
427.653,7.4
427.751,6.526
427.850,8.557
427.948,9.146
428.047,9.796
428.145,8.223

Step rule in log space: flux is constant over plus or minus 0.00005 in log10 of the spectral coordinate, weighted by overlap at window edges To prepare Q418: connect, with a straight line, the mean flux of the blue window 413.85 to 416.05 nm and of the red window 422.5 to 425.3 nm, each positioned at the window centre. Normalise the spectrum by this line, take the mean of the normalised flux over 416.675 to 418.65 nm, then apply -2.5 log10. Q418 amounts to 0.11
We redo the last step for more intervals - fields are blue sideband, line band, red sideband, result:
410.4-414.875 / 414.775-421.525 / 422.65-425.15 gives 0.066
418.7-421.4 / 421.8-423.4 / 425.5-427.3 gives 0.027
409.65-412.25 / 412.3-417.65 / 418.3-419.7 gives 0.156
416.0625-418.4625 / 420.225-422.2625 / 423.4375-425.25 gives -0.205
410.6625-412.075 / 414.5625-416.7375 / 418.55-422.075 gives 0.254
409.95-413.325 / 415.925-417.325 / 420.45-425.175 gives 0.315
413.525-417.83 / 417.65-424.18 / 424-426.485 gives -0.170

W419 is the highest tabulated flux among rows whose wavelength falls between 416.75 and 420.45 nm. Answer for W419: 10.71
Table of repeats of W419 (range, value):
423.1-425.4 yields 12.52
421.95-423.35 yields 9.9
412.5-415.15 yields 11.49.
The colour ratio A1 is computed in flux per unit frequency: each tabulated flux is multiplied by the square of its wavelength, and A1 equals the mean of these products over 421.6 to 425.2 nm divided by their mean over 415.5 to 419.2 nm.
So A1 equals 1.23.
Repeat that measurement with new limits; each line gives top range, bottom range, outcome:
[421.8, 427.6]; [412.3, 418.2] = 1.07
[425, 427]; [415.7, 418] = 1.08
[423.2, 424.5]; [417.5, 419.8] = 1.22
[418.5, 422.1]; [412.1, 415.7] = 1.16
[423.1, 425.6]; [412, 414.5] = 1.10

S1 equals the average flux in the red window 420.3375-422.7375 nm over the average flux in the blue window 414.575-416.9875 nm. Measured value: 1.3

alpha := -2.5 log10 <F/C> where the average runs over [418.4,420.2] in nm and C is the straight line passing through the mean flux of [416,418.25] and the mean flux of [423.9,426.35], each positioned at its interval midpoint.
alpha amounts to -0.21 mag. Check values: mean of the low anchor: 7.09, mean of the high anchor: 8.35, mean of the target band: 8.97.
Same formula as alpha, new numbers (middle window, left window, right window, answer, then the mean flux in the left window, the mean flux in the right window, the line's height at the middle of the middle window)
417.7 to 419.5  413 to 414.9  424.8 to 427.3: -0.047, 8.89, 7.11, 8.21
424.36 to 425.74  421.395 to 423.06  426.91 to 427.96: -0.116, 8.74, 6.9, 7.75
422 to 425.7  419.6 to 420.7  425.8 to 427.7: -0.166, 9.44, 6.41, 7.74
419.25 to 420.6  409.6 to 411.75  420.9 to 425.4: 0.040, 9.16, 9.44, 9.37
